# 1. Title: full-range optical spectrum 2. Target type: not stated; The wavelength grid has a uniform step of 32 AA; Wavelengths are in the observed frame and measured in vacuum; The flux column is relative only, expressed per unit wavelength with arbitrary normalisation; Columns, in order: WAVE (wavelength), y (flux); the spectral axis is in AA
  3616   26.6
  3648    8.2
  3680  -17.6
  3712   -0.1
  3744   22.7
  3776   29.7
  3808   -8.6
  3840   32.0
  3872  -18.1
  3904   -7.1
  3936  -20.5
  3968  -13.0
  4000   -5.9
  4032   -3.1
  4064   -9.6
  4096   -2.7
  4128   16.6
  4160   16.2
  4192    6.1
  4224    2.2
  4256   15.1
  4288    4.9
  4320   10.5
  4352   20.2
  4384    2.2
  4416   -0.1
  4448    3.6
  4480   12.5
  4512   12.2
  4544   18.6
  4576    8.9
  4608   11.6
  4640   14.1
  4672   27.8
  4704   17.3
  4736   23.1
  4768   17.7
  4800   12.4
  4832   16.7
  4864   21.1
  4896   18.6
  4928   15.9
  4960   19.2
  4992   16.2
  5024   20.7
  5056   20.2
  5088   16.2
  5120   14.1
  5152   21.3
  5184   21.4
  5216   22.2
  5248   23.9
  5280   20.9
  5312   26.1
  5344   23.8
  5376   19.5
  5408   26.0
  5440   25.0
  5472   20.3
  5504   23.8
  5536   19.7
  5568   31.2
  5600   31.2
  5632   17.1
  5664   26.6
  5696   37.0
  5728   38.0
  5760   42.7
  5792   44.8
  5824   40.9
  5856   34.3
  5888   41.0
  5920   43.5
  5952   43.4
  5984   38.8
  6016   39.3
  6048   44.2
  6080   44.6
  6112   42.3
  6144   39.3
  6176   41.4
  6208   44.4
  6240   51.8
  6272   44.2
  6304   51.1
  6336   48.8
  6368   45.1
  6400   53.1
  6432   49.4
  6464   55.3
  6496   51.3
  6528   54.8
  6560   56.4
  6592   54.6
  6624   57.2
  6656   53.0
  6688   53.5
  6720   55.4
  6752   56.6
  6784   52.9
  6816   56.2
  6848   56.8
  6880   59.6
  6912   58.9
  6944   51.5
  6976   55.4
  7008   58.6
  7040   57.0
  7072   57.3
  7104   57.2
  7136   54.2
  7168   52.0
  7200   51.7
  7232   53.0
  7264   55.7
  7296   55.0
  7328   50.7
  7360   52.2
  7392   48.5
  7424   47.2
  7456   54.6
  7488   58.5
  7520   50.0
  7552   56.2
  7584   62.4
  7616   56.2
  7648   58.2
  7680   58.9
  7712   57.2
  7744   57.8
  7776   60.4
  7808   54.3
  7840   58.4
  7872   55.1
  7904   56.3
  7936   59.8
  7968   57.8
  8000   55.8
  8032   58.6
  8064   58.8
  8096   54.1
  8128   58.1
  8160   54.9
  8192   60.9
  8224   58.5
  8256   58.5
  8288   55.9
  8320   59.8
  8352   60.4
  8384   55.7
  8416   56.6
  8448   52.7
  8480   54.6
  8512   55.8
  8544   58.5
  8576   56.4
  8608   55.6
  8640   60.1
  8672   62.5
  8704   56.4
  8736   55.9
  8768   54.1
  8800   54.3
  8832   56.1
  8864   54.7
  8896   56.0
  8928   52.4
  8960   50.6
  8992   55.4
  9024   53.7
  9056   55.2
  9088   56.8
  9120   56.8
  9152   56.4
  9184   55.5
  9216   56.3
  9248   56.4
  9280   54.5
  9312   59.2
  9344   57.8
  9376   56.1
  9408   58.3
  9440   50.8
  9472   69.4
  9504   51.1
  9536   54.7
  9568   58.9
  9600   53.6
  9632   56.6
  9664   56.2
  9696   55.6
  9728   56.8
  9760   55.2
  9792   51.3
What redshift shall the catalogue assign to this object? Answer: 0.43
